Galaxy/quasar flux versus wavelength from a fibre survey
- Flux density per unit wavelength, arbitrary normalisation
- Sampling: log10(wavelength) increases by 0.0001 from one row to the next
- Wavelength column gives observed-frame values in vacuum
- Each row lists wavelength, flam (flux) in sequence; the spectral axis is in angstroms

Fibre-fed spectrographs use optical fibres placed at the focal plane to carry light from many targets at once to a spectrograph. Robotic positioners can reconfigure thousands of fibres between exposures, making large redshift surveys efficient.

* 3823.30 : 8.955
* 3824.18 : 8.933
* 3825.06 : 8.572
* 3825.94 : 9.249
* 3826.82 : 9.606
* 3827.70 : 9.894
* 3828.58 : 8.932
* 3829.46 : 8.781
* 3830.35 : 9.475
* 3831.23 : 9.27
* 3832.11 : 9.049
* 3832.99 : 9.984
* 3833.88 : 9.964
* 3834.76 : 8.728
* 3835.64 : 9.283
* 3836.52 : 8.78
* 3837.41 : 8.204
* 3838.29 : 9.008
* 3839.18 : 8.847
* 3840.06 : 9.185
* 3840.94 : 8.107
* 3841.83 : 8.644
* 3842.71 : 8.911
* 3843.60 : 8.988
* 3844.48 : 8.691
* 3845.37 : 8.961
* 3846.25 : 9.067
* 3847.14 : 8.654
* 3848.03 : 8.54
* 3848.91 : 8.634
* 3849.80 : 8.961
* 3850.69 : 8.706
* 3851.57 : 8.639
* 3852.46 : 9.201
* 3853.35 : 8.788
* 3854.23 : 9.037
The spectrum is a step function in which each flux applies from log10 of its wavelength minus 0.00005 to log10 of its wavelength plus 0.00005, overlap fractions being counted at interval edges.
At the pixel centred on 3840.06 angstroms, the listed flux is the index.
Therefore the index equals 9.185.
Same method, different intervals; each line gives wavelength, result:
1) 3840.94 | 8.107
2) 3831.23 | 9.27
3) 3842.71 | 8.911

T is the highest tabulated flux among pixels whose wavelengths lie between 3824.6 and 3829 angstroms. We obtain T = 9.894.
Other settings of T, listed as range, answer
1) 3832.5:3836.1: 9.984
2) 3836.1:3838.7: 9.008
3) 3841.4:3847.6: 9.067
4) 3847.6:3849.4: 8.634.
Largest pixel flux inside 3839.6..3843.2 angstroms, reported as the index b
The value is 9.185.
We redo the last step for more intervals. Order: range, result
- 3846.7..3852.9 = 9.201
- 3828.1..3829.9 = 8.932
